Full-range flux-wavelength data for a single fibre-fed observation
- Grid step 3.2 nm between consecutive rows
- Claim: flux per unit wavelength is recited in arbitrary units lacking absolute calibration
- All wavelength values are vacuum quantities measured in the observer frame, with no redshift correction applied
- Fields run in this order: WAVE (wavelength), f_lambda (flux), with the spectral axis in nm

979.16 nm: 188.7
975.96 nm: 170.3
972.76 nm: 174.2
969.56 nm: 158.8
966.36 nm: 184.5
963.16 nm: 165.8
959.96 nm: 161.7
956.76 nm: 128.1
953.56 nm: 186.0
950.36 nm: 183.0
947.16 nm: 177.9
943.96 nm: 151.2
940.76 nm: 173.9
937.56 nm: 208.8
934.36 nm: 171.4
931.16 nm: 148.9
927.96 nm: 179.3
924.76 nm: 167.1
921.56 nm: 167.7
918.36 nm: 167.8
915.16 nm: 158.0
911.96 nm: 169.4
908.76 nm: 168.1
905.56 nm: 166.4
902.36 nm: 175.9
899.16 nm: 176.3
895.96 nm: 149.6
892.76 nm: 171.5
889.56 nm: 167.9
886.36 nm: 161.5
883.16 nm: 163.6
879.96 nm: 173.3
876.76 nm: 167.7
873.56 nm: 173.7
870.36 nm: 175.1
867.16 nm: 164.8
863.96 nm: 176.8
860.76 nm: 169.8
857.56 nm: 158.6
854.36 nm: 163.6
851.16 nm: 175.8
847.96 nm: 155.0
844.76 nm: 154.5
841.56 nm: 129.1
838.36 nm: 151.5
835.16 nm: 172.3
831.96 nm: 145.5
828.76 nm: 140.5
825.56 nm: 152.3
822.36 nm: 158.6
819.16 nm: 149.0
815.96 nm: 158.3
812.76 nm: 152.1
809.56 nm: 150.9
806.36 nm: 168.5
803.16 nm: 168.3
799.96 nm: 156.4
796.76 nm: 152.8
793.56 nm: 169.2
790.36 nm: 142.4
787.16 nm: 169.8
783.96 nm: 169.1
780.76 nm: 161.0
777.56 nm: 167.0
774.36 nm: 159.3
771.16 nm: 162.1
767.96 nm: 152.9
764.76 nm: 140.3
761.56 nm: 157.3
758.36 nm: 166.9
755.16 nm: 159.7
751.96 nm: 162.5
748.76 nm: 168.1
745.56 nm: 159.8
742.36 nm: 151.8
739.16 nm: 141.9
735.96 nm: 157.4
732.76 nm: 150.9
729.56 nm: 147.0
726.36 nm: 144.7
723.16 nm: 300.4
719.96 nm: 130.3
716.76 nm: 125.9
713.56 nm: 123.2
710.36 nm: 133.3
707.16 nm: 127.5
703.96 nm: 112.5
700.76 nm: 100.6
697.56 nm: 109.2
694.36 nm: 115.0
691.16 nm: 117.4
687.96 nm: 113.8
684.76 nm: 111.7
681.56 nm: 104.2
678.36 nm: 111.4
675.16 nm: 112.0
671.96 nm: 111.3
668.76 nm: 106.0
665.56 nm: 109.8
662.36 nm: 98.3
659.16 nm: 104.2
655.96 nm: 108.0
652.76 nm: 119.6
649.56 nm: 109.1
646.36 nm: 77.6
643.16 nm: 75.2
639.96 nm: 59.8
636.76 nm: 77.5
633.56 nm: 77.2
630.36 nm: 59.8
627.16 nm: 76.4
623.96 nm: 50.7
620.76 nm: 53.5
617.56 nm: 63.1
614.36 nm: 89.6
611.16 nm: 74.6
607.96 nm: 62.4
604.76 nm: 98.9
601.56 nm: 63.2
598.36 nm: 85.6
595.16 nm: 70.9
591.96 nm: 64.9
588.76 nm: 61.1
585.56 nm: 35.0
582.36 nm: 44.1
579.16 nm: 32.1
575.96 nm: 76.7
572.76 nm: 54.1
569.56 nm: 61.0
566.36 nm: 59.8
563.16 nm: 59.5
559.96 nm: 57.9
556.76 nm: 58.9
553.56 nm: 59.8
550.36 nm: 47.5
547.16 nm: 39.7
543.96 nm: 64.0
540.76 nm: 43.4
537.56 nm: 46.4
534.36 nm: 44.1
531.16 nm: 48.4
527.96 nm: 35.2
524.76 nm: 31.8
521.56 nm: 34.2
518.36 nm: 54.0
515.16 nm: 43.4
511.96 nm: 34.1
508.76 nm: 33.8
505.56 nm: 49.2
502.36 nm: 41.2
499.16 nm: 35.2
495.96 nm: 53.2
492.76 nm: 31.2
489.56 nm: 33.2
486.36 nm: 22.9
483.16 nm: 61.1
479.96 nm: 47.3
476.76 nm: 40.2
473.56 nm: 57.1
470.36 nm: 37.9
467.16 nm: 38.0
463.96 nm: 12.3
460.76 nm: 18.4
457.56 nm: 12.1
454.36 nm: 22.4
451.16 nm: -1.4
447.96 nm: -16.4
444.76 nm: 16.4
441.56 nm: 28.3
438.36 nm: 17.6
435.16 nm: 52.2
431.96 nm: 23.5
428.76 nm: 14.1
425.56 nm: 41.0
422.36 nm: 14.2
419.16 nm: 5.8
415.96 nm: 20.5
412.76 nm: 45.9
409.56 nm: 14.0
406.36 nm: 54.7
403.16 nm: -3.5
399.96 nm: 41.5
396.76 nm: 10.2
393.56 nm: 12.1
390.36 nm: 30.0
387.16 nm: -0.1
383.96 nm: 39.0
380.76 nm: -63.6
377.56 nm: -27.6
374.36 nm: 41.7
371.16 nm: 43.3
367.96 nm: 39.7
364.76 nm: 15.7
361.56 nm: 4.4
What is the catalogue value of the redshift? 0.625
